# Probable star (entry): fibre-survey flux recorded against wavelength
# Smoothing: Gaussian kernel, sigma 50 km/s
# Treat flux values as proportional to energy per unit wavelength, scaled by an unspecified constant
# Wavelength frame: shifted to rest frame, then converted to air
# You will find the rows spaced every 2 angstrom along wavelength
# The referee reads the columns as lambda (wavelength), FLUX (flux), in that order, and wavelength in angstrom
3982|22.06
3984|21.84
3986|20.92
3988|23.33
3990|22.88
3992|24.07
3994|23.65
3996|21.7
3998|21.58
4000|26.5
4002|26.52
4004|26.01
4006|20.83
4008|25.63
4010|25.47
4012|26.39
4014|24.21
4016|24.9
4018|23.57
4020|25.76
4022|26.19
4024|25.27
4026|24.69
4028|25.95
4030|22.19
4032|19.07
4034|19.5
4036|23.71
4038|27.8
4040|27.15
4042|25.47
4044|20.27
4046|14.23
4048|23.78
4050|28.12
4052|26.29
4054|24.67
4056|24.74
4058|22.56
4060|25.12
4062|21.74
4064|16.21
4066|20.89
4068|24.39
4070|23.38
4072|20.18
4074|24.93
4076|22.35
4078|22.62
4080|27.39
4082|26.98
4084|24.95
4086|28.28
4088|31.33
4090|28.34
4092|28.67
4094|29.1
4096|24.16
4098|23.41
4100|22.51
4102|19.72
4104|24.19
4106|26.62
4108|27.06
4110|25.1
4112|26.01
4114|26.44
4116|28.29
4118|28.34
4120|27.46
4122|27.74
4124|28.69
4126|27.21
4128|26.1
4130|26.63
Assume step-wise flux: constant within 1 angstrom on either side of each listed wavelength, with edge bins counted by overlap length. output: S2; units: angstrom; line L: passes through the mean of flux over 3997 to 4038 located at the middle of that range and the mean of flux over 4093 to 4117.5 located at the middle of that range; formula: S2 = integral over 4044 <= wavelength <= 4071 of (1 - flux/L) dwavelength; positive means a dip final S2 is 2.2 angstrom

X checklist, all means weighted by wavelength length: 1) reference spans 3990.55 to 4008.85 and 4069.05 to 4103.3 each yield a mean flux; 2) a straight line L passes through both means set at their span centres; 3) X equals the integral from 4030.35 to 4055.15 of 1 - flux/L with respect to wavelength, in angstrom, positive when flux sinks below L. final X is 1.3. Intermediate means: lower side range 24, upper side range 25.2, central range 23.3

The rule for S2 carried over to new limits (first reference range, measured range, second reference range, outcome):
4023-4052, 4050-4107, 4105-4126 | 1.9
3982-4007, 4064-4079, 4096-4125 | 1.6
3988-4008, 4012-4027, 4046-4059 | -0.7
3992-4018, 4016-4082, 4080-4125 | 4.8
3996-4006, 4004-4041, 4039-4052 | -0.8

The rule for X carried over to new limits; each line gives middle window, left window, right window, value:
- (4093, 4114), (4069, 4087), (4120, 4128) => 1.1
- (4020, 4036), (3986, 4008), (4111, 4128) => 0.8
